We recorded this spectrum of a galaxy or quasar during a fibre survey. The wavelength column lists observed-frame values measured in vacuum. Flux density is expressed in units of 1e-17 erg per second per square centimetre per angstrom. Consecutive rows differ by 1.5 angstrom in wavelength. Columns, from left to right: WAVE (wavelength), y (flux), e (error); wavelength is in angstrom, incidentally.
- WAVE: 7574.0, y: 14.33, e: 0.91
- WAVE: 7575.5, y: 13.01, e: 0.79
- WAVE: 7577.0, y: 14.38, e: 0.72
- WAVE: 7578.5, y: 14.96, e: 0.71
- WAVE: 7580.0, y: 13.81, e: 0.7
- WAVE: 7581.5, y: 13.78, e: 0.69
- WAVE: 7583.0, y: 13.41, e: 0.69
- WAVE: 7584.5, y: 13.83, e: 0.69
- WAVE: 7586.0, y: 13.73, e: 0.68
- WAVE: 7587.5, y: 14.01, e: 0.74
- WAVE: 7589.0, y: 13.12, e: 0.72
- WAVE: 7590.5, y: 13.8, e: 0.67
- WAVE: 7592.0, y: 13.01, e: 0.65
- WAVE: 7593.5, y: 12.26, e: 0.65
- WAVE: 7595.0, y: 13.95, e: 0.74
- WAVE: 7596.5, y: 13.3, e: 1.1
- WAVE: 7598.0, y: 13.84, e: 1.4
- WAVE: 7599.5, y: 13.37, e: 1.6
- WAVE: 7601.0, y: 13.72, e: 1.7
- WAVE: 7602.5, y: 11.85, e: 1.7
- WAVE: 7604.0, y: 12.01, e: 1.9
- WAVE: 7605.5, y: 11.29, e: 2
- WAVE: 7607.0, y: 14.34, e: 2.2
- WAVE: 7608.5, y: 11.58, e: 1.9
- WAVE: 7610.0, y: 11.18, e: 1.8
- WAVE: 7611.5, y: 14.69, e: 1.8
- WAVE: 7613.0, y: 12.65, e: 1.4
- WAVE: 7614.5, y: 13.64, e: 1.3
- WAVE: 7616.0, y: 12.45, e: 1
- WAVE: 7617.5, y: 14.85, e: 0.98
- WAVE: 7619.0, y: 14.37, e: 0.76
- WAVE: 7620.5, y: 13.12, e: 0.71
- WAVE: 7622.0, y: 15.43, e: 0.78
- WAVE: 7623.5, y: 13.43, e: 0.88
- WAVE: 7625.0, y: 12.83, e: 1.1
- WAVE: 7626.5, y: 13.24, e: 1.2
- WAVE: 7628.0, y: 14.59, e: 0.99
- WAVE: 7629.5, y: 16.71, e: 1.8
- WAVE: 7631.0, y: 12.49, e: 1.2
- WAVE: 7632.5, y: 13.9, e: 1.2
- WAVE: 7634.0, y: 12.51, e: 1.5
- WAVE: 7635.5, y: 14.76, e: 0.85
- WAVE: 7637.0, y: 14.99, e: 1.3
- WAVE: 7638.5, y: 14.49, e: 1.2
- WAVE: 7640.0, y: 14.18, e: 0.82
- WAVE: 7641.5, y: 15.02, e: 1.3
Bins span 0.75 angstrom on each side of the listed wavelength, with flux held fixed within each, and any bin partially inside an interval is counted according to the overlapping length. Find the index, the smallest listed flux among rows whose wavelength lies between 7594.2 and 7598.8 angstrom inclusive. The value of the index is 13.3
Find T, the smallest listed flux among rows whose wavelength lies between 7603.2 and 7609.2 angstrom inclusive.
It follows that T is 11.29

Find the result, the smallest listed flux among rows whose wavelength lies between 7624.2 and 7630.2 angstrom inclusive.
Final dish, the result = 12.83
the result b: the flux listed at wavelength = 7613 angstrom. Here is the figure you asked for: 12.65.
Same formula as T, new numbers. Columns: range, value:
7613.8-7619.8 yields 12.45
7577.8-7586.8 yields 13.41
